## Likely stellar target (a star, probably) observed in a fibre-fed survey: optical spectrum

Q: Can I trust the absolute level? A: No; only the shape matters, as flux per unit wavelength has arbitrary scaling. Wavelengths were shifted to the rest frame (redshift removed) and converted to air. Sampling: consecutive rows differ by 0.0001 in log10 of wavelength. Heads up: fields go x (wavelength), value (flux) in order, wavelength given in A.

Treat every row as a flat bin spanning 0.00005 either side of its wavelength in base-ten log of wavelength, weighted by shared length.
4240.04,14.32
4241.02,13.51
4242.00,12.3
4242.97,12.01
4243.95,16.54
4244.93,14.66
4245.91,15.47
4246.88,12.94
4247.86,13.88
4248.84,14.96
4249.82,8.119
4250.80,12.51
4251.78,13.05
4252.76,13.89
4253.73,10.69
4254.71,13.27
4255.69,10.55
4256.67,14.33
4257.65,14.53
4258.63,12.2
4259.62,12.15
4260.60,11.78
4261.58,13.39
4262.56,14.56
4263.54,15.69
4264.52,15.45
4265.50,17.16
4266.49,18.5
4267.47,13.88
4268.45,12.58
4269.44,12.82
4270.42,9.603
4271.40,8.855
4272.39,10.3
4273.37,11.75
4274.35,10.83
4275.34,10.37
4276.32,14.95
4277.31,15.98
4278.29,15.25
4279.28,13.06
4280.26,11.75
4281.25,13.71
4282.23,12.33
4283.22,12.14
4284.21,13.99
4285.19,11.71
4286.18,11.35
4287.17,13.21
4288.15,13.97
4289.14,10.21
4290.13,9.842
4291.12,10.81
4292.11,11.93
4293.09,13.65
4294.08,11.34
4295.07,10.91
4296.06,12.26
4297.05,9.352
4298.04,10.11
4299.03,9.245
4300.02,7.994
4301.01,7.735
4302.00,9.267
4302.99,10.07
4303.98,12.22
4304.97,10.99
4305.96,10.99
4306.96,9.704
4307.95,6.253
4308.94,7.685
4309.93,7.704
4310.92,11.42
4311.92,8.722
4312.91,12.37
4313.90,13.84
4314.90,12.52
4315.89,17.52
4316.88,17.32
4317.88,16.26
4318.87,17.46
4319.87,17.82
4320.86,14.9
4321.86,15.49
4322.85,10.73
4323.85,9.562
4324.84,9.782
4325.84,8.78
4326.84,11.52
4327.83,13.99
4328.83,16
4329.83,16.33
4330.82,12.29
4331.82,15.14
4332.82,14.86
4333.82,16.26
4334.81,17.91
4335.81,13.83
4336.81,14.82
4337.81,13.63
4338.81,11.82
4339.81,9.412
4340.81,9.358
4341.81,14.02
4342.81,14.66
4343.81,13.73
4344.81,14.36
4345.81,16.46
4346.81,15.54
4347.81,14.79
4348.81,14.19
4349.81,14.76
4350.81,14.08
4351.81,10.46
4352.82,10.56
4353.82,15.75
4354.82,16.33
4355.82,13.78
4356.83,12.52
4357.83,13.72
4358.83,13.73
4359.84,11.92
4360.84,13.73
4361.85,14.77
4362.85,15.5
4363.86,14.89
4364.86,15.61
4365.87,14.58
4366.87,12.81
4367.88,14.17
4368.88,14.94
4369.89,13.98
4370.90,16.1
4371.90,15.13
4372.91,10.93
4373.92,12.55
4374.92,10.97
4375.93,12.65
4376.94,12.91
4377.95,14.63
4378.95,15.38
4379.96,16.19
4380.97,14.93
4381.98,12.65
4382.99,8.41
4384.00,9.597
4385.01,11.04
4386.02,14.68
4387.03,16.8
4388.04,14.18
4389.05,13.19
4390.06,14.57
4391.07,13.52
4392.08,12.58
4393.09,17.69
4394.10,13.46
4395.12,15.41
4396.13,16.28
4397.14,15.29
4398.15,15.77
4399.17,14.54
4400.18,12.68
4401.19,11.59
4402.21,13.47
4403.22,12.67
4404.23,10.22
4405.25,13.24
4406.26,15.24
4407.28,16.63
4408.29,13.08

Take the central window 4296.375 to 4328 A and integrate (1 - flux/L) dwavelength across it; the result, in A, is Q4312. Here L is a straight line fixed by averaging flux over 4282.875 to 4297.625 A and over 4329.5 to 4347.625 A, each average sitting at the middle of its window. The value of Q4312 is 3.33 A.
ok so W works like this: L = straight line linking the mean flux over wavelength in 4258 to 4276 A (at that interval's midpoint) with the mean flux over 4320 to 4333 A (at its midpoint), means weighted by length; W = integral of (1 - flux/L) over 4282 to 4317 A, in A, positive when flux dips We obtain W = 5.1 A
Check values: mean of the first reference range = 12.9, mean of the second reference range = 13.1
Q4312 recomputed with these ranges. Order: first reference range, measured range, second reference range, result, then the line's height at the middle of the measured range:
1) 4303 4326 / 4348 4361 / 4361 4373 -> 0.4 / 14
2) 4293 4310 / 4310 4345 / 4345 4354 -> -4.5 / 12.1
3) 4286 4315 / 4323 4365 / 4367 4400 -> -4.6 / 12.3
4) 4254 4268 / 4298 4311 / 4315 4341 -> 4.4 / 14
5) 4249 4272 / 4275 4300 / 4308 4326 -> 1.6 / 12.9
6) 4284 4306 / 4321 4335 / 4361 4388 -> -1.5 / 12.1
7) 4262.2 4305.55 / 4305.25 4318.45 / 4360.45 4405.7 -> 0.9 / 12.6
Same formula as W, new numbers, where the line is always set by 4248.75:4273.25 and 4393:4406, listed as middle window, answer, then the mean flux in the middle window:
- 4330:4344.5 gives -0.30 A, 13.8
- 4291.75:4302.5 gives 2.34 A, 10.3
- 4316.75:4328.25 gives -0.12 A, 13.5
